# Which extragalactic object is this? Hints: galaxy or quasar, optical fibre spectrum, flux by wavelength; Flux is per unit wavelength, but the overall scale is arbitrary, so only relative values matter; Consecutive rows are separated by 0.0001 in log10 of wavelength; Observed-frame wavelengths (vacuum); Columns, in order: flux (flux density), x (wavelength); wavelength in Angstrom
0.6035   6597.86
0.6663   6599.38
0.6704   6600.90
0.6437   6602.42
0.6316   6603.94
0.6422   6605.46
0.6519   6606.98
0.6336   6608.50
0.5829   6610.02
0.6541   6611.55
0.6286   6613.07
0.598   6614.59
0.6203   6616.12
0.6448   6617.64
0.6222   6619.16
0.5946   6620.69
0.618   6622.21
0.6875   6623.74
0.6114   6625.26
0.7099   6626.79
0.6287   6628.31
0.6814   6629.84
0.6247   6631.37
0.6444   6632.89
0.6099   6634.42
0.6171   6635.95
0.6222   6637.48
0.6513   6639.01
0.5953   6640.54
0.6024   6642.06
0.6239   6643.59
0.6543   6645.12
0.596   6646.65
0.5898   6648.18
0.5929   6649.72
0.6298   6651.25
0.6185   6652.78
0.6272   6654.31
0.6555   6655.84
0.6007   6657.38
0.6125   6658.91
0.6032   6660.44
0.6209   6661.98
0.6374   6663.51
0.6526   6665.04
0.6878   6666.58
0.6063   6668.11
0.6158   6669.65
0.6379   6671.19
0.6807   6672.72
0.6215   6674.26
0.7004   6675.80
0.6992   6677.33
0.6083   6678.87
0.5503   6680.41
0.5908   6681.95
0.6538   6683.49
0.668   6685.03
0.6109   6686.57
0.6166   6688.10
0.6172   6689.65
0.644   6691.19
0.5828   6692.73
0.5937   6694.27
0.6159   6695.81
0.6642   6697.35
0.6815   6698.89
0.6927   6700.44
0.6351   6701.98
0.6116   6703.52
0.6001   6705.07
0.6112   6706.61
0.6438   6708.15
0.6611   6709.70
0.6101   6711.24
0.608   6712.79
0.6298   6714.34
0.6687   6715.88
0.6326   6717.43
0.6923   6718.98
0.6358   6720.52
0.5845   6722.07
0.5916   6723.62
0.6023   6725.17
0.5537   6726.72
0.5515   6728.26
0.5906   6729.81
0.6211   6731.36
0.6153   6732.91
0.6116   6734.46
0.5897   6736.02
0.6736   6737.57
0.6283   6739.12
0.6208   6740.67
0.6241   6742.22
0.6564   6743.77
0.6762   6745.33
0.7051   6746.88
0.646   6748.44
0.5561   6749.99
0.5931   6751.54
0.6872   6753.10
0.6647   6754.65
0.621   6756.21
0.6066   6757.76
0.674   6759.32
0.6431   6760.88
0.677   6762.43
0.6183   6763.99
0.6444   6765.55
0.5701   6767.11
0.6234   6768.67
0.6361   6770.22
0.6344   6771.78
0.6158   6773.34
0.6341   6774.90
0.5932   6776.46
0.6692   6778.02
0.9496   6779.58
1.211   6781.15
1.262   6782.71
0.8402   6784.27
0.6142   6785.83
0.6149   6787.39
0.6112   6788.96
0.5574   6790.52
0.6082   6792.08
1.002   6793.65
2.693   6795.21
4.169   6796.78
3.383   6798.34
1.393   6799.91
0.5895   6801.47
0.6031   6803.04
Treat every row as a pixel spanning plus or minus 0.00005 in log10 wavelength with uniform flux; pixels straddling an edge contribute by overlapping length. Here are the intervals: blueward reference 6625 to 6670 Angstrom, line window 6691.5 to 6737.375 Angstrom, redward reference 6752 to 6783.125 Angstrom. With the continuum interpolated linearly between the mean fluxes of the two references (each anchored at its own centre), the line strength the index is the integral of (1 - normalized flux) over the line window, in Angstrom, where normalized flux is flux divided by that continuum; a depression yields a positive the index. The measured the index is 3.36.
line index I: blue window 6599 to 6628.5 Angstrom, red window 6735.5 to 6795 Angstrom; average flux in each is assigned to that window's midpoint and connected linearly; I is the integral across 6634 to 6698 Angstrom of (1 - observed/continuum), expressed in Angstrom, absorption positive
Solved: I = 3.4 Angstrom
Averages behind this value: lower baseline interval 0.637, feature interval 0.626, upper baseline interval 0.706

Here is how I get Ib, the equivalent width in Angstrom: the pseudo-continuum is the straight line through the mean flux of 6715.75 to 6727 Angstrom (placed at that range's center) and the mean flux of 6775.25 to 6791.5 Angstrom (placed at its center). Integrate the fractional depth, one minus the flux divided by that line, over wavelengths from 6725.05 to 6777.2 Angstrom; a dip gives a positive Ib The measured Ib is 5.4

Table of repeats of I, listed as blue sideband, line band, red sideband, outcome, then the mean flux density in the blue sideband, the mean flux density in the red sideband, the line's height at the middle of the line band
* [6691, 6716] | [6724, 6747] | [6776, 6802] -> 6.8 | 0.632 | 1.3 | 0.88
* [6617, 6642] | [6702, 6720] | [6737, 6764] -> 0.2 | 0.634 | 0.643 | 0.64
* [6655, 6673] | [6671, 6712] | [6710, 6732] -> -0.6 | 0.633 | 0.613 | 0.624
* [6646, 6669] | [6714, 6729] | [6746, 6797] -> 2.5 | 0.622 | 0.826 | 0.736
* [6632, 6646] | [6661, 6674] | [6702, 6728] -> -0.4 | 0.625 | 0.62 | 0.623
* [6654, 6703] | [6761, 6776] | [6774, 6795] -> 3.3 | 0.634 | 0.833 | 0.803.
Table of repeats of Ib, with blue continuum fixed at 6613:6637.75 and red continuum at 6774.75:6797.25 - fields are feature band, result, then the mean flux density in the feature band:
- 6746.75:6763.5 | 6.2 Angstrom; 0.64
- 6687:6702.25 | 3.7 Angstrom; 0.634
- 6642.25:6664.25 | 3.0 Angstrom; 0.618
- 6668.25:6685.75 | 3.3 Angstrom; 0.637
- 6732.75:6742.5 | 3.4 Angstrom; 0.624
